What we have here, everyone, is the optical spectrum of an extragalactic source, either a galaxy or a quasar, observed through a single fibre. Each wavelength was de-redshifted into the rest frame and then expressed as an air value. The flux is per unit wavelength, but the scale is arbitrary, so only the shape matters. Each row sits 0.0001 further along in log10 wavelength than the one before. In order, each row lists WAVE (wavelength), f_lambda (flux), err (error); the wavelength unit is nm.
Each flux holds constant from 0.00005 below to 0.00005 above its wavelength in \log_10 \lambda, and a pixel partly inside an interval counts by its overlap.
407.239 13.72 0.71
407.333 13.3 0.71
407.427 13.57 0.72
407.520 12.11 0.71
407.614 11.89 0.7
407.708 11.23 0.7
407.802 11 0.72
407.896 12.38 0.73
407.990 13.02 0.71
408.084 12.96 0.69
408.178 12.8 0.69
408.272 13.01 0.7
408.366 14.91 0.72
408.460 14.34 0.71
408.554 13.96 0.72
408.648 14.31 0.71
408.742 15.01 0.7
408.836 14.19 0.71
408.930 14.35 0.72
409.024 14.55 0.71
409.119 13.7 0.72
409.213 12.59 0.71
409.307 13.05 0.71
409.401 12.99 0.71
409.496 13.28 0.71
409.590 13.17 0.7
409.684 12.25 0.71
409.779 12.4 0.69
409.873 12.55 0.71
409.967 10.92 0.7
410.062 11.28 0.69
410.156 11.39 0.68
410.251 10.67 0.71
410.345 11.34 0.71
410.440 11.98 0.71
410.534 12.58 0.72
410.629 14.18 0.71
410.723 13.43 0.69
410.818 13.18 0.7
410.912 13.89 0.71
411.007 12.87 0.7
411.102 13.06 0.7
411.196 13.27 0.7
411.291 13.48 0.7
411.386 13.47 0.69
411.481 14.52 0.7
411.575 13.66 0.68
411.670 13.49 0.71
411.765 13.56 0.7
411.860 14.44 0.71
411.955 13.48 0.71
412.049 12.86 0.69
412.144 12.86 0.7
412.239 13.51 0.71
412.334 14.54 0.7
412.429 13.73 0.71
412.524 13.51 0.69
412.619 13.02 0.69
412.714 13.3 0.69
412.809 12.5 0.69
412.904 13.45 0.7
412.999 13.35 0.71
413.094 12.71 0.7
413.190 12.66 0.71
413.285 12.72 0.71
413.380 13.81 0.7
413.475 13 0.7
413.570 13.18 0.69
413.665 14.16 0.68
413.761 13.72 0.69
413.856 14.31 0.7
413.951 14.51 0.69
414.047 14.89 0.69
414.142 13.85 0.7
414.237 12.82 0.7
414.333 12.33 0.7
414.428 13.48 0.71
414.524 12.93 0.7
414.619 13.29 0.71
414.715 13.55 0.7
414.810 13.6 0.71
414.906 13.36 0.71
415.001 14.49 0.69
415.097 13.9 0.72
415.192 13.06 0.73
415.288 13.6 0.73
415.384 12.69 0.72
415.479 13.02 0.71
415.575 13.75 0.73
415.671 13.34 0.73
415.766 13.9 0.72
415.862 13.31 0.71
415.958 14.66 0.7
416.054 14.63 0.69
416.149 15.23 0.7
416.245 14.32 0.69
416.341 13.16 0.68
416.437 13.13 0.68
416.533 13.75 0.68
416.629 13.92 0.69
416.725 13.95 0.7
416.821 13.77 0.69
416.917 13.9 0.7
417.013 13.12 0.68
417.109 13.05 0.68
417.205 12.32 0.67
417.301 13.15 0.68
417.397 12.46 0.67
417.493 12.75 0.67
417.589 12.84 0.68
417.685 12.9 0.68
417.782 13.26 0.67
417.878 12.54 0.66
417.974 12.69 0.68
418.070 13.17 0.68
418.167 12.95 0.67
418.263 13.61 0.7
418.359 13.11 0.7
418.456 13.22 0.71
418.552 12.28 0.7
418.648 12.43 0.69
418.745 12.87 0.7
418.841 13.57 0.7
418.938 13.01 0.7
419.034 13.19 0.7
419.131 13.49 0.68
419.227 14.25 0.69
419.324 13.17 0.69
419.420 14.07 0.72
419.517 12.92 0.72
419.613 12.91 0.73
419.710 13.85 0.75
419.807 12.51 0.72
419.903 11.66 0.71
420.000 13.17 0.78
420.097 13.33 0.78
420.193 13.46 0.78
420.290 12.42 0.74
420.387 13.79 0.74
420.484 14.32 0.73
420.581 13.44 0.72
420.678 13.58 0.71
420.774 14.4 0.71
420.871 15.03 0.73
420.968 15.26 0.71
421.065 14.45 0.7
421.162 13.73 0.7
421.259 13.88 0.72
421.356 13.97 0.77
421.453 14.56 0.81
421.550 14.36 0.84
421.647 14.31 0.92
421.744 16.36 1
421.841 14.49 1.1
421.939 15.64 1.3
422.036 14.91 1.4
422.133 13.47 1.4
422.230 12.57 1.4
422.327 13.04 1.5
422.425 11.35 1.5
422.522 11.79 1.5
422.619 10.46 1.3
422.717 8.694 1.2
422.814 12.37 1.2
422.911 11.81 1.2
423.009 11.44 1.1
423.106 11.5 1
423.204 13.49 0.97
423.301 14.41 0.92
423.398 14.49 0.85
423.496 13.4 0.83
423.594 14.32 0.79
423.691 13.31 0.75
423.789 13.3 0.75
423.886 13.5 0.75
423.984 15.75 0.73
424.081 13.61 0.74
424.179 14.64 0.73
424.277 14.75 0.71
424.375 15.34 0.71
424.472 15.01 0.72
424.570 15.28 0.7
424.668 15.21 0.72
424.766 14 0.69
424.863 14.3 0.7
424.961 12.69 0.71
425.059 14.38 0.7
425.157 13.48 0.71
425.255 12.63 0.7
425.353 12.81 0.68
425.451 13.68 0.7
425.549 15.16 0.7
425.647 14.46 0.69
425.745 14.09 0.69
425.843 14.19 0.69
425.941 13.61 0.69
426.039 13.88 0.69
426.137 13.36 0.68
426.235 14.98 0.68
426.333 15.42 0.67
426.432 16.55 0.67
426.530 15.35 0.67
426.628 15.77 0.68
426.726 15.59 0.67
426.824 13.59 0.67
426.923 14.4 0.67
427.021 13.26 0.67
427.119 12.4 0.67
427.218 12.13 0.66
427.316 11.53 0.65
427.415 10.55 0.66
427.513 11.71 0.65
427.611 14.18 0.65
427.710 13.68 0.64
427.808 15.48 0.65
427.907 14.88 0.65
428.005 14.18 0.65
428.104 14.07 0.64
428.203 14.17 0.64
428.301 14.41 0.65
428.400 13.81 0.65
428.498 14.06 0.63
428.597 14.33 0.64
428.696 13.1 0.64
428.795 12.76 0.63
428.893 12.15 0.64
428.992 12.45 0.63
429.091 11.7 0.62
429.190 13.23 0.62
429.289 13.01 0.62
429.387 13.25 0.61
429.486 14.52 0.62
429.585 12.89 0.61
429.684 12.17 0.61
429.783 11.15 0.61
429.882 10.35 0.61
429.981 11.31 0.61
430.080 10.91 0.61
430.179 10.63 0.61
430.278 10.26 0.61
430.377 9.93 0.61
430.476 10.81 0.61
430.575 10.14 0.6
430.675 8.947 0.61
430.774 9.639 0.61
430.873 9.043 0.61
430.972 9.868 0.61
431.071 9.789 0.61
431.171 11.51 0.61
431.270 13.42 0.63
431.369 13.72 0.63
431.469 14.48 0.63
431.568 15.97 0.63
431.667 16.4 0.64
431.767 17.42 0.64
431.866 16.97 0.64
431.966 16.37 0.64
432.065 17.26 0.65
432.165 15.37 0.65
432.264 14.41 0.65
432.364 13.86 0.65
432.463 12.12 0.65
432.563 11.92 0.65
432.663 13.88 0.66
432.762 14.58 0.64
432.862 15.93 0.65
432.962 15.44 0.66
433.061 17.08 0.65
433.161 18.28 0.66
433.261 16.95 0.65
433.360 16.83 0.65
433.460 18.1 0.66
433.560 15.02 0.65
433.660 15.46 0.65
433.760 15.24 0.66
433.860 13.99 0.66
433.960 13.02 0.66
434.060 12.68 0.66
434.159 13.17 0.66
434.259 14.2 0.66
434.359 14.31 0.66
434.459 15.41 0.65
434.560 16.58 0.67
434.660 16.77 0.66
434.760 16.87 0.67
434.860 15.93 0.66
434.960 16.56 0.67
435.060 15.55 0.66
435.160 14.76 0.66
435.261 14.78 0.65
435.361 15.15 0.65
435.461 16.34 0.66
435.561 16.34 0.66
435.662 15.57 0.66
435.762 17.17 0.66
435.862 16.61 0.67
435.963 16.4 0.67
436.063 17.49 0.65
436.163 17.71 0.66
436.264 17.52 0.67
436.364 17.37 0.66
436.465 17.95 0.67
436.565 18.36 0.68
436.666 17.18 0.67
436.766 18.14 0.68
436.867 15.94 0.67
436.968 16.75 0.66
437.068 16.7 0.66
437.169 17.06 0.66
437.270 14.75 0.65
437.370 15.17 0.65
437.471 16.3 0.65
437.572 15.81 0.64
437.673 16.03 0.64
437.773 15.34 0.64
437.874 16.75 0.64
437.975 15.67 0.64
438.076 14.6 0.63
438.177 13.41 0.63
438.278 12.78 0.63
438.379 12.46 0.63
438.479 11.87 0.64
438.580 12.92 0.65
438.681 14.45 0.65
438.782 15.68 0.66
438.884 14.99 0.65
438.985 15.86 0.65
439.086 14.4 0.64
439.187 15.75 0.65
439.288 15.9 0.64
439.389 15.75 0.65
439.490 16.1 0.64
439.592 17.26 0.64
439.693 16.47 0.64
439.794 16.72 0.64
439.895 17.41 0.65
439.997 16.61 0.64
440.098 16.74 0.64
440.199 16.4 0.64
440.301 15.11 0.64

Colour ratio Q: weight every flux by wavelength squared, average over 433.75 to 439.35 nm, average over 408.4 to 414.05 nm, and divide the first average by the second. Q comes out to 1.32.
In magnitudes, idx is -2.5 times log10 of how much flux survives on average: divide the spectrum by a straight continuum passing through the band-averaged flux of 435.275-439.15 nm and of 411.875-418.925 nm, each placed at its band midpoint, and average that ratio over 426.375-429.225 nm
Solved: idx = 0.09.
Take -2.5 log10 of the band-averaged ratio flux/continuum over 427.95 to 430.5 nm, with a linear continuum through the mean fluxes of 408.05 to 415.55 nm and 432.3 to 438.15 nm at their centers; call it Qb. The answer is 0.21 mag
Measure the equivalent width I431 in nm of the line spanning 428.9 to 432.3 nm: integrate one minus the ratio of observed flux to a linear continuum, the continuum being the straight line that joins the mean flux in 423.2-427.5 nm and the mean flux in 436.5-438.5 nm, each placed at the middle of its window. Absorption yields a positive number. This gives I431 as 0.489 nm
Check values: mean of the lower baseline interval 14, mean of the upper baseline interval 15.6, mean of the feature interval 12.6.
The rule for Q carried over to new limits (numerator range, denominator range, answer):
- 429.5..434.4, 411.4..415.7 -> 1.10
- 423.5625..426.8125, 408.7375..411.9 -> 1.18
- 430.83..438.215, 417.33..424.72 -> 1.22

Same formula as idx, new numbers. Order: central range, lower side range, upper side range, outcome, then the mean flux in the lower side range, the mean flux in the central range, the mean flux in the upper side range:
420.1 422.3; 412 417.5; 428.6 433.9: -0.055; 13.5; 14.2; 13.4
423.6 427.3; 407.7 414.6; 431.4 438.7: 0.035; 13.2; 14.2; 15.6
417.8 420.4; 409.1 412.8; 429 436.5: 0.033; 13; 13.1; 14.3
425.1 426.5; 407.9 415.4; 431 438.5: 0.035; 13.3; 14.2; 15.5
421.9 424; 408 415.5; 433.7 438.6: 0.118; 13.3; 12.9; 15.6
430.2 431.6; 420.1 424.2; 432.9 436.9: 0.341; 13.5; 11.2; 16.1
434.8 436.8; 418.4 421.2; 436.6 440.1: -0.092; 13.4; 16.6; 15.6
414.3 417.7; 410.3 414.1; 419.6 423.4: -0.007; 13.4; 13.5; 13.4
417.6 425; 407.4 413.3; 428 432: -0.055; 13.1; 13.5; 12.6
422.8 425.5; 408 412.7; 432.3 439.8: 0.057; 13.2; 13.8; 15.6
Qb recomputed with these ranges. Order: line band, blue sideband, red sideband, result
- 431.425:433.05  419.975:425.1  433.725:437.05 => 0.02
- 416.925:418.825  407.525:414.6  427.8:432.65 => 0.01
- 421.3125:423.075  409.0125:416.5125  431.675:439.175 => 0.09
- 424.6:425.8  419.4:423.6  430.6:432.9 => -0.04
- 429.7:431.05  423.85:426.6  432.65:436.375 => 0.42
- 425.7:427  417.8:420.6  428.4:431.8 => -0.17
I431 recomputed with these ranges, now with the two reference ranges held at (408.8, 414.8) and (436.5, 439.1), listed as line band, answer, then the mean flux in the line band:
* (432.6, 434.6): -0.03 nm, 15.3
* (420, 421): 0.01 nm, 13.8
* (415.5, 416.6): -0.03 nm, 13.9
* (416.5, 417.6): 0.03 nm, 13.3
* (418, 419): 0.05 nm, 13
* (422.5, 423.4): 0.14 nm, 11.9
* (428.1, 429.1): 0.08 nm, 13.4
